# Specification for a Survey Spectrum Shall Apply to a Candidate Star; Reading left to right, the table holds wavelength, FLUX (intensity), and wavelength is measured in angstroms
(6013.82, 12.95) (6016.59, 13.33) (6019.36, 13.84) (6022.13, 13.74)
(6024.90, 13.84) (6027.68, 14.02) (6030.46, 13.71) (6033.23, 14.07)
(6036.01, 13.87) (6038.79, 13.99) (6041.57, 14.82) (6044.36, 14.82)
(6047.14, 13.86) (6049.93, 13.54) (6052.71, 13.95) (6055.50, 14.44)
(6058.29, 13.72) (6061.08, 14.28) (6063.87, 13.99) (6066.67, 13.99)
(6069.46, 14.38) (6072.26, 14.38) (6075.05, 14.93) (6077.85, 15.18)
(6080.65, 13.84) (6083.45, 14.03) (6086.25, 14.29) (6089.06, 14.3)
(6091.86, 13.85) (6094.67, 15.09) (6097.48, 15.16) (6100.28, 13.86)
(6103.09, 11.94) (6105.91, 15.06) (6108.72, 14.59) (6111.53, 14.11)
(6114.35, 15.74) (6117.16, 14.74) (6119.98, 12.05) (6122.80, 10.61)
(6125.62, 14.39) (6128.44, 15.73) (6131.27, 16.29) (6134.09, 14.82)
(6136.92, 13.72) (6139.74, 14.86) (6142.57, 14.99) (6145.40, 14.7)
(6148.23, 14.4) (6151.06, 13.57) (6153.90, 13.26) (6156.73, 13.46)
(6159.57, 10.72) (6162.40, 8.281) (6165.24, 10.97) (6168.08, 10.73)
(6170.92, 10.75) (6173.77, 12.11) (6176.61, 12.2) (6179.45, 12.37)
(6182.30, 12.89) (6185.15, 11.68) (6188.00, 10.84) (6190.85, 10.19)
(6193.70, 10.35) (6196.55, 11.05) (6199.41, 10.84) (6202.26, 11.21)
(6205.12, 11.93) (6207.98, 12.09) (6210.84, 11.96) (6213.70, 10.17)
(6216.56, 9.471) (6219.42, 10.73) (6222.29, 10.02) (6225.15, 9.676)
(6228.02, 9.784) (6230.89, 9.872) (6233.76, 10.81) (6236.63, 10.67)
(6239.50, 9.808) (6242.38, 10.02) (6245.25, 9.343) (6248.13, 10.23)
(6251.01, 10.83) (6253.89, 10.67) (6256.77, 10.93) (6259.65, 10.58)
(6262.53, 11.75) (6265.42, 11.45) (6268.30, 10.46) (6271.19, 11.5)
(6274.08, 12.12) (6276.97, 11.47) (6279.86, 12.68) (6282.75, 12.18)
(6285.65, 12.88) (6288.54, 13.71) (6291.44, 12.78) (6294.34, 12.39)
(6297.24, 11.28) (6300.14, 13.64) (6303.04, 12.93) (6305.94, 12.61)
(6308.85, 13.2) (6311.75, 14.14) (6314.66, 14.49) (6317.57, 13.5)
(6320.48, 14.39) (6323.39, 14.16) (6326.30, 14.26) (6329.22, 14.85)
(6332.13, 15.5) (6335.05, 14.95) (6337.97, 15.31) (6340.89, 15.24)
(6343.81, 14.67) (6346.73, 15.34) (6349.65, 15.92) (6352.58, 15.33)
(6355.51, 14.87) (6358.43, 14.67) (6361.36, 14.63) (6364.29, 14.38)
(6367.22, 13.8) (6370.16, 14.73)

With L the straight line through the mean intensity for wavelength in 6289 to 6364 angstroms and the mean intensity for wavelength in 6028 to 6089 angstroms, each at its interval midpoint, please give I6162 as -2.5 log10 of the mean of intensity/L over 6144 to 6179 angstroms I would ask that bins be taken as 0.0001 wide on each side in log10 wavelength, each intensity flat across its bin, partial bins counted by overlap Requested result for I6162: 0.17 mag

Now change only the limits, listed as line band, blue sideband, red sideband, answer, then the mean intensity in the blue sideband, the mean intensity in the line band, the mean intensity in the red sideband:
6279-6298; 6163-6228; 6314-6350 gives 0.08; 11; 12.6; 14.8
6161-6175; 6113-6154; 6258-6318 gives 0.30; 14.3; 10.5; 12.4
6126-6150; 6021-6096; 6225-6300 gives -0.15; 14.2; 14.9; 11.2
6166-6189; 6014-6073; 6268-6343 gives 0.17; 14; 11.7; 13.4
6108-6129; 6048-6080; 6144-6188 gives -0.07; 14.2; 13.9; 12.1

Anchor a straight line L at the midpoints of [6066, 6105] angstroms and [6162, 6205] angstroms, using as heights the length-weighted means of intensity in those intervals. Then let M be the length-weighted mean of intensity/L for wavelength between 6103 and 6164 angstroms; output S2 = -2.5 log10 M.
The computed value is -0.08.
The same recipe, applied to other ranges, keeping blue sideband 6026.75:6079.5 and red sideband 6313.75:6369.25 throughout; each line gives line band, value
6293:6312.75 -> 0.143 mag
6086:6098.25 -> -0.018 mag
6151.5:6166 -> 0.244 mag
